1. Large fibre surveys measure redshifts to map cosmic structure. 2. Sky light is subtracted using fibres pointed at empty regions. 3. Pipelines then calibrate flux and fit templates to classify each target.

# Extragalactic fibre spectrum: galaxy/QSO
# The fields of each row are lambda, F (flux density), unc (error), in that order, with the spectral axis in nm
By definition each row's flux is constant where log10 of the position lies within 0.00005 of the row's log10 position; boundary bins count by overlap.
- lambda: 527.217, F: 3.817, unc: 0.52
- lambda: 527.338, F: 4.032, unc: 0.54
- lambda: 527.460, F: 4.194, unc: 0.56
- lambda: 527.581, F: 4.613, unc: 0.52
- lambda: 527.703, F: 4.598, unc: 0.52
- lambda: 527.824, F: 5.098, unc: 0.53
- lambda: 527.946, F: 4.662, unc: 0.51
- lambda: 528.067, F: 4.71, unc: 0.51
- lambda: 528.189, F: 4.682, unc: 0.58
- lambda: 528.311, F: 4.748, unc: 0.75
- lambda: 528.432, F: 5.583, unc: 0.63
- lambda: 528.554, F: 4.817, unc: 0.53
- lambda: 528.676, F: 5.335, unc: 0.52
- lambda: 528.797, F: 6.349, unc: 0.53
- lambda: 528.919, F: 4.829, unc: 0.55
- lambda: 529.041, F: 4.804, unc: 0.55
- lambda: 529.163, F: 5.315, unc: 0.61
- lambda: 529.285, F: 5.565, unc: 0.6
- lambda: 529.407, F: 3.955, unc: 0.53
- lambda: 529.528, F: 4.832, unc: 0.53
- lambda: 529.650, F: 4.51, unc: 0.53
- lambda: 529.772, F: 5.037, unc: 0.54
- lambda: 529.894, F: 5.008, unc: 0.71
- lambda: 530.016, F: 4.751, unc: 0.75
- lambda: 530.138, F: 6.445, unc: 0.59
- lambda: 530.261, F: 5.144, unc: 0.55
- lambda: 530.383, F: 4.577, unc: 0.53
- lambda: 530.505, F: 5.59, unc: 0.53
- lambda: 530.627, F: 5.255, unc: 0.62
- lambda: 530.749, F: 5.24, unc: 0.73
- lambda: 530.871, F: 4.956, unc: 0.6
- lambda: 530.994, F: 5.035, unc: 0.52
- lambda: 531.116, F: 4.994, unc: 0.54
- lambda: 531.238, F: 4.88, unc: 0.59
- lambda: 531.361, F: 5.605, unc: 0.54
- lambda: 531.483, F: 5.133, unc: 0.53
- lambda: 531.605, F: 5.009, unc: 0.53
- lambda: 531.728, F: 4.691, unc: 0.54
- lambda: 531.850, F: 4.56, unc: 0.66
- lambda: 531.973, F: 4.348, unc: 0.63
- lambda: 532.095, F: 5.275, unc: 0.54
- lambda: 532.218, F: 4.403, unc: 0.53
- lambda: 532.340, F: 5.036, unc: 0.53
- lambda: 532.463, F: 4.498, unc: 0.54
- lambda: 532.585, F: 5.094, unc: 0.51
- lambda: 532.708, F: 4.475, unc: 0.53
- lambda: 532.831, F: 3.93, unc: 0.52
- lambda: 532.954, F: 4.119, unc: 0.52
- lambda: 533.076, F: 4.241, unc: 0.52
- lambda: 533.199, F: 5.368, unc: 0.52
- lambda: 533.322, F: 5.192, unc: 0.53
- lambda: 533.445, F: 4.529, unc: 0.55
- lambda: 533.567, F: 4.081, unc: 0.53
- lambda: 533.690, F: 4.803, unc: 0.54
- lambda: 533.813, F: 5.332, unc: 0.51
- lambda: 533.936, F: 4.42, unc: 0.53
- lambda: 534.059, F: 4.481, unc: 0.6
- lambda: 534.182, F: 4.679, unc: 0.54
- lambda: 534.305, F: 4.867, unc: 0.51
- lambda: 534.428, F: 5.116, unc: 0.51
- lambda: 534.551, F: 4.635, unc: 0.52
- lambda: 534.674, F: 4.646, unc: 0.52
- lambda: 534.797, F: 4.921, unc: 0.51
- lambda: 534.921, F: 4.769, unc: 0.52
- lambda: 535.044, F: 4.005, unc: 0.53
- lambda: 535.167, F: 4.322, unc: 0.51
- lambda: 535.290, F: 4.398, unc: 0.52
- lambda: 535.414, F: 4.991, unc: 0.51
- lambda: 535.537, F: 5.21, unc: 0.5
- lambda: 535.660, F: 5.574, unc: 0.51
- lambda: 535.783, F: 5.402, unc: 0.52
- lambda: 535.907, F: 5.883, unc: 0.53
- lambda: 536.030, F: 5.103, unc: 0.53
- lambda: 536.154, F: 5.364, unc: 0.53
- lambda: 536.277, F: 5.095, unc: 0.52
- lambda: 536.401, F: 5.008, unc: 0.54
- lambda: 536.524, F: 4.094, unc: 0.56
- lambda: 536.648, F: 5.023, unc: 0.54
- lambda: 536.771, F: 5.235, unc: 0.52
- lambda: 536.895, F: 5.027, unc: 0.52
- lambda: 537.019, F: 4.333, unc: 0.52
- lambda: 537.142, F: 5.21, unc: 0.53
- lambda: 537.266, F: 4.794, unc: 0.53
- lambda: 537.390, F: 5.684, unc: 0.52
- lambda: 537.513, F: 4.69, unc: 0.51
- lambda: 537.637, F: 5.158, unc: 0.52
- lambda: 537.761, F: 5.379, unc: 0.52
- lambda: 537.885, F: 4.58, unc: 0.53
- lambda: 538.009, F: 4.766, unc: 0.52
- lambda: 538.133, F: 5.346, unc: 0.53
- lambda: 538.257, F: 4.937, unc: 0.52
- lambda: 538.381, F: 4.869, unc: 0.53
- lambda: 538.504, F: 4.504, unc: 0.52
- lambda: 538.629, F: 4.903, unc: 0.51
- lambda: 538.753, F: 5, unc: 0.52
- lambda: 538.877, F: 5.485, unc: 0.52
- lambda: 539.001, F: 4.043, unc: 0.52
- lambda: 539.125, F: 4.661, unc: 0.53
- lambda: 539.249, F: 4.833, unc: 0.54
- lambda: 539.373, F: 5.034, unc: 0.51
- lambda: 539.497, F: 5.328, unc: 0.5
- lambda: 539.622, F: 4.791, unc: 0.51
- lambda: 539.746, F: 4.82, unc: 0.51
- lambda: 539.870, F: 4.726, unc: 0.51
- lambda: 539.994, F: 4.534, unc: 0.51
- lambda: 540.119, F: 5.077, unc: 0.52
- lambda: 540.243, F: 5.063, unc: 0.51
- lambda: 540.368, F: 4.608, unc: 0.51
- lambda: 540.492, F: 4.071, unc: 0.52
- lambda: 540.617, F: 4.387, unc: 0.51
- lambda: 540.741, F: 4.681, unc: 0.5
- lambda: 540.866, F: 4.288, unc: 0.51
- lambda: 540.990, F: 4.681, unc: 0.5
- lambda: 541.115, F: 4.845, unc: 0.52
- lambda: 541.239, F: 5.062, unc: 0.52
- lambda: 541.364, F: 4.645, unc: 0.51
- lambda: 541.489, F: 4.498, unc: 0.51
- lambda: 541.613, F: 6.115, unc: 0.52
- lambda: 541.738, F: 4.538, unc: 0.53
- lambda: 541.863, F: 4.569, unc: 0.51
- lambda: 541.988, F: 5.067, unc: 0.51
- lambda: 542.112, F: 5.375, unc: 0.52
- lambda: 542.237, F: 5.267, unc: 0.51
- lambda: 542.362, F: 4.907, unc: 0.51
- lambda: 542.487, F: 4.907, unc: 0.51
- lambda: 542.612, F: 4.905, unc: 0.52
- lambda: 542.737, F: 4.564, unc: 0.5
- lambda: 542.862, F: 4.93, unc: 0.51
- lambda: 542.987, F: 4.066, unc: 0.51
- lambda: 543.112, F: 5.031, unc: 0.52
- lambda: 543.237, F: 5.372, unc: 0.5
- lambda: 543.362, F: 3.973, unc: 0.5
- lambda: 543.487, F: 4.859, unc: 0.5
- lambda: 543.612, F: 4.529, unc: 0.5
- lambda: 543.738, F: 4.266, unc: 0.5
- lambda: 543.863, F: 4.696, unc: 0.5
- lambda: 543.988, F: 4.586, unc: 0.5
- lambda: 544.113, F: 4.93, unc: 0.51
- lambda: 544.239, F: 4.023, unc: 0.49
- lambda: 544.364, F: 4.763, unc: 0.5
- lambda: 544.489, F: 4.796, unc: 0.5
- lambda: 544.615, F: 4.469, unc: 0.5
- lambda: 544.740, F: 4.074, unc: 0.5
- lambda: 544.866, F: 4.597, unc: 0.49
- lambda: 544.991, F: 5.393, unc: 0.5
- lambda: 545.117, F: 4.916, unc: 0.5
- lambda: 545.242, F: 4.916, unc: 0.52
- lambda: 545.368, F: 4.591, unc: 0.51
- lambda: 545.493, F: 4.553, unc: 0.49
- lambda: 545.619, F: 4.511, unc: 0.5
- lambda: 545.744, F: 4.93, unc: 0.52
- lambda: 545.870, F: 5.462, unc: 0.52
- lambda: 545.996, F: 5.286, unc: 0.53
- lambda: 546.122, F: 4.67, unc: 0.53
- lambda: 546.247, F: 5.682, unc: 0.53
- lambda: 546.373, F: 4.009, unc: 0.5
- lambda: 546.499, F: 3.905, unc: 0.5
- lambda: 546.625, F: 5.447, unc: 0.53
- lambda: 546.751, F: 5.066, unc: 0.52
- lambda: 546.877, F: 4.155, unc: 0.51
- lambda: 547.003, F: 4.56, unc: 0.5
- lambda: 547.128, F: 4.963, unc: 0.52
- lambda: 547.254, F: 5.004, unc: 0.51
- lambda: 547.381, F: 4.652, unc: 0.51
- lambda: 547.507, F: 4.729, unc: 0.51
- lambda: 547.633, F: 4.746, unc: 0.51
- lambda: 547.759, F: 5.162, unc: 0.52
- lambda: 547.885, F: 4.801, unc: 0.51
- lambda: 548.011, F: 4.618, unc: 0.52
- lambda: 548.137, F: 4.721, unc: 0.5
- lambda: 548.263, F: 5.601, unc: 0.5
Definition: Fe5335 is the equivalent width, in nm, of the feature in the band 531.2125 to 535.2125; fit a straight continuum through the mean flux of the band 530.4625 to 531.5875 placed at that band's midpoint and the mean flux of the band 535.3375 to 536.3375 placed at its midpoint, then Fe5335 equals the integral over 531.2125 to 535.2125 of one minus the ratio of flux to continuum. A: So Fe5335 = 0.40 nm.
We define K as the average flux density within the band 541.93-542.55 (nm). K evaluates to 5.11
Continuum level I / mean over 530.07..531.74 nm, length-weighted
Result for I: 5.19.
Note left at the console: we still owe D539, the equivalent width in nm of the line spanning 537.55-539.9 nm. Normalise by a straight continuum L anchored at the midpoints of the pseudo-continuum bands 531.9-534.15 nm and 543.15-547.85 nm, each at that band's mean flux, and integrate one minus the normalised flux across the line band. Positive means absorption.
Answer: -0.11 nm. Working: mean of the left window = 4.65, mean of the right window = 4.74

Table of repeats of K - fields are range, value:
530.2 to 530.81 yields 5.17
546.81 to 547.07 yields 4.39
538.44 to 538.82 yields 4.81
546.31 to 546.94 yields 4.51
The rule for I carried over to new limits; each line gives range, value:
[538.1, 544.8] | 4.76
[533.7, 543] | 4.87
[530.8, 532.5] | 4.89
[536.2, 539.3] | 4.91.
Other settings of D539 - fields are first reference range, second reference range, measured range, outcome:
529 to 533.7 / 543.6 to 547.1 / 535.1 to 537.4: -0.096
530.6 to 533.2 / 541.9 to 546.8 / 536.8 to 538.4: -0.066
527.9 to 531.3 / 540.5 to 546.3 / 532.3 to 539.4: 0.121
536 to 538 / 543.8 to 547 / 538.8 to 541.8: 0.059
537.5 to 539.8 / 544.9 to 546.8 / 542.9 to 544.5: 0.093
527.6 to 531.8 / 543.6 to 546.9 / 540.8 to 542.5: -0.041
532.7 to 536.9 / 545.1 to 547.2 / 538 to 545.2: 0.045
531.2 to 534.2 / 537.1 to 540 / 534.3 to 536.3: -0.060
